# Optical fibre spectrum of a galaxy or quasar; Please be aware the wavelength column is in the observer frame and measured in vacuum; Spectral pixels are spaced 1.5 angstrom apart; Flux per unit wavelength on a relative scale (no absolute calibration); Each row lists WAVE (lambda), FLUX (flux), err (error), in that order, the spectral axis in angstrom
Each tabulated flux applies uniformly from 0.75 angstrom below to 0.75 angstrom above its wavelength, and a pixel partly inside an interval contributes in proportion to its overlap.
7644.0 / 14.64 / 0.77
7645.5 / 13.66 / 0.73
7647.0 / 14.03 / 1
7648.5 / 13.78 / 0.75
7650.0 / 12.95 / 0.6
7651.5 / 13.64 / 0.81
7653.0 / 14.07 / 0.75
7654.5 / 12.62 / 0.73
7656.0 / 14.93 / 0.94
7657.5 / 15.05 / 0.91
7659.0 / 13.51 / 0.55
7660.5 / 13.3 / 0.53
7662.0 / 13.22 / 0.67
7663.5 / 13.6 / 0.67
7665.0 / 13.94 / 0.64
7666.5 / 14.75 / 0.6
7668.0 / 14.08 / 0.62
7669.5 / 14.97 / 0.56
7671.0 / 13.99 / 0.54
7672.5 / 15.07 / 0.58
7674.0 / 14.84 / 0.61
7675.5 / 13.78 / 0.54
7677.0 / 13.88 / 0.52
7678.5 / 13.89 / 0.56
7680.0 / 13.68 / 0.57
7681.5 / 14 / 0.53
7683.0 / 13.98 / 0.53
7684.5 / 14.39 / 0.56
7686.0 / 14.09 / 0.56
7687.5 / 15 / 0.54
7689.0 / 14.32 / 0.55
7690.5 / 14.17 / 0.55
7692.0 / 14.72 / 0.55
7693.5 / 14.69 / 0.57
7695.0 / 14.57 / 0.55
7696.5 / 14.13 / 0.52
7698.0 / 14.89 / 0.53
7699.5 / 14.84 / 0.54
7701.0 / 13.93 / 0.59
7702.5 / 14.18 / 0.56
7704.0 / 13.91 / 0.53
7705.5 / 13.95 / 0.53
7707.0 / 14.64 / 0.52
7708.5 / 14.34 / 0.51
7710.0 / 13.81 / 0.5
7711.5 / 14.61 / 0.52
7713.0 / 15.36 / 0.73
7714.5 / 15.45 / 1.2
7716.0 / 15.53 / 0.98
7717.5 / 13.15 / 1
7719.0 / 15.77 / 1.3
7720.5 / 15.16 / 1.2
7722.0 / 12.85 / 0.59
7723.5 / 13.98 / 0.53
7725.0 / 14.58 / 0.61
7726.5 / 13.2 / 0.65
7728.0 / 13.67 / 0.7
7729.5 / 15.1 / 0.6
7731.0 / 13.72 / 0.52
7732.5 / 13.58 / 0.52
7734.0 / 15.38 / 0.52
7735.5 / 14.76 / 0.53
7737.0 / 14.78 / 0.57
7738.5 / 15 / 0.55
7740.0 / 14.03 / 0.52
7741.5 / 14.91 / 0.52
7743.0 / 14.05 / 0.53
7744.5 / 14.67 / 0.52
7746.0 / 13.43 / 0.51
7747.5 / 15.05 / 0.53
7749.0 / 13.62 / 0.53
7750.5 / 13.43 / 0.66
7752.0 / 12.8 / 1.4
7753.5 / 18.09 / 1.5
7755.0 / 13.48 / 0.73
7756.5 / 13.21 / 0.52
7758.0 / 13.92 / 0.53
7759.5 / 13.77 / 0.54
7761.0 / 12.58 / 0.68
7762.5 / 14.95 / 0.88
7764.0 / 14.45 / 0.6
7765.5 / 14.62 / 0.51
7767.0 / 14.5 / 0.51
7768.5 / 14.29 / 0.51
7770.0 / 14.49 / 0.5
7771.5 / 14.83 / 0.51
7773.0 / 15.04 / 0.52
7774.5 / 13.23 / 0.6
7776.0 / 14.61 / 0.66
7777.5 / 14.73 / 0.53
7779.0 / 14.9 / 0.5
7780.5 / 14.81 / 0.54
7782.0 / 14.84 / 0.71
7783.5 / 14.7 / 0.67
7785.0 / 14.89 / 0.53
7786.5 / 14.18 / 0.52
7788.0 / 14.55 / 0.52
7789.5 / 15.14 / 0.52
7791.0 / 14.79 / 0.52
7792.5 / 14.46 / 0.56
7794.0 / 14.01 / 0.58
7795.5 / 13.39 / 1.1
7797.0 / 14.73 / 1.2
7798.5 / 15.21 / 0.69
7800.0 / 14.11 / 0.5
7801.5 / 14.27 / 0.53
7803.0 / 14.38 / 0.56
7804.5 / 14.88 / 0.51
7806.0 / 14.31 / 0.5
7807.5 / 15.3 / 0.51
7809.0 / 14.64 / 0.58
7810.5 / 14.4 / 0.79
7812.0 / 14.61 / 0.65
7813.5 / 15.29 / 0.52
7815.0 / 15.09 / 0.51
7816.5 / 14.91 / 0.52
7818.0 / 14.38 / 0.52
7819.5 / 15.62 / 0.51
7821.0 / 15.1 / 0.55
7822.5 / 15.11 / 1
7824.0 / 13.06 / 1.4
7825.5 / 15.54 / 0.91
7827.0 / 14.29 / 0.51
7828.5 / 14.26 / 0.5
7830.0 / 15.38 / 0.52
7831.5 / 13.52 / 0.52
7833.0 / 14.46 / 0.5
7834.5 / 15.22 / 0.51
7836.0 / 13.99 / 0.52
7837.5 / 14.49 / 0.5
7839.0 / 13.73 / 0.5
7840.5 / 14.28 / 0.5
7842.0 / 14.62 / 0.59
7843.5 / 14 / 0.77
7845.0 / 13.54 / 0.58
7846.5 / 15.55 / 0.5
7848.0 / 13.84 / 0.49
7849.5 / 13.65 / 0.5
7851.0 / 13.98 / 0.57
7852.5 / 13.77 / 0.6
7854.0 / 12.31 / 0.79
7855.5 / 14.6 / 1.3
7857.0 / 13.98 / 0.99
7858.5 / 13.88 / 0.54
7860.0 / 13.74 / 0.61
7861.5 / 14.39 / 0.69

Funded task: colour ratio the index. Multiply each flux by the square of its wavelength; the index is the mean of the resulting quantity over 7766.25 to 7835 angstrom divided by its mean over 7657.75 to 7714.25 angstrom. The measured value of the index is 1.06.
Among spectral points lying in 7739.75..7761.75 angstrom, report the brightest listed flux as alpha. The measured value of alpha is 18.09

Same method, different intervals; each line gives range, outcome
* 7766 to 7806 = 15.21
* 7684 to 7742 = 15.77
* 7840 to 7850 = 15.55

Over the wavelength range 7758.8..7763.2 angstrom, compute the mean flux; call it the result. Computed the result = 13.8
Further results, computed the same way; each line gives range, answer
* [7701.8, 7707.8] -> 14.2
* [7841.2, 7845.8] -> 14.1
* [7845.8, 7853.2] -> 14.2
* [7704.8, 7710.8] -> 14.2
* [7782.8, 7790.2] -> 14.7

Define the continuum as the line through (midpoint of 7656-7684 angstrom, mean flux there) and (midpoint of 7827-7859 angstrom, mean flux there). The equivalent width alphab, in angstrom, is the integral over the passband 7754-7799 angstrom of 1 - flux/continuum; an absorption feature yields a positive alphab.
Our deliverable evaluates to -0.82 angstrom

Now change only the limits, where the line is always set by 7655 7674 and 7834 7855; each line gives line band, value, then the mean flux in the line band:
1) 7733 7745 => -0.45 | 14.7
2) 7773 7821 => -1.83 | 14.6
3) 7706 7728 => -0.41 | 14.4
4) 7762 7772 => -0.32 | 14.6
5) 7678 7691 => 0.01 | 14.2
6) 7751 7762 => 0.11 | 14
